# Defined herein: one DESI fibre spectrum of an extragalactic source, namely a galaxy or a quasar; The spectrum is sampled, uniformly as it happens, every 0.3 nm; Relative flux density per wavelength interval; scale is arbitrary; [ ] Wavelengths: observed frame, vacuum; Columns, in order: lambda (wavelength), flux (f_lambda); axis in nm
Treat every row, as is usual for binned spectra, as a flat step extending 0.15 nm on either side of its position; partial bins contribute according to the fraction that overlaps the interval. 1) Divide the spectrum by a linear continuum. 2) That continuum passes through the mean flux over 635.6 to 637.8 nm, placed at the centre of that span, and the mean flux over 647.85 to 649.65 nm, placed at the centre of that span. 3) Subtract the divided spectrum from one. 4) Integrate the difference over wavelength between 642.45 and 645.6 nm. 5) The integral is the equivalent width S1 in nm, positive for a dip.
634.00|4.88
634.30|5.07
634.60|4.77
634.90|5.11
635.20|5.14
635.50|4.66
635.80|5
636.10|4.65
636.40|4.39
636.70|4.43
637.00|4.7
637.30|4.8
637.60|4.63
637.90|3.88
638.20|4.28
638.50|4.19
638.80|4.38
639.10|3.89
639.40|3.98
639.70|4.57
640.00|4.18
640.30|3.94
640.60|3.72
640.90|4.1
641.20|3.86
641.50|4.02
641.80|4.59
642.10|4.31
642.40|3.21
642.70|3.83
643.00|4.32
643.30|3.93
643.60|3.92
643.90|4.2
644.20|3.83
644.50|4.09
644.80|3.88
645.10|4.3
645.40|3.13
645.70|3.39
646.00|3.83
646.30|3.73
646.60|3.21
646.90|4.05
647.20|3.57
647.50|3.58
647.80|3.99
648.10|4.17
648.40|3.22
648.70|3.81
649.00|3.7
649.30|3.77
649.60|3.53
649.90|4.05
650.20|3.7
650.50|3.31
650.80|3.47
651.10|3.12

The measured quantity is 0.134 nm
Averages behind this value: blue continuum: 4.64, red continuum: 3.73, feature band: 3.91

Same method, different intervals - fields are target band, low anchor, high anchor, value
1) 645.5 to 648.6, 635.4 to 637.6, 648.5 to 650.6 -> 0.17 nm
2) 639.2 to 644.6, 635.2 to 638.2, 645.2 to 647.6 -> 0.01 nm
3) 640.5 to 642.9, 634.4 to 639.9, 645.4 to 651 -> 0.11 nm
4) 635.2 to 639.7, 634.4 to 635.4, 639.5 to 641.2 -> 0.12 nm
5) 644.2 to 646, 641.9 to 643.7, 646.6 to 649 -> 0.03 nm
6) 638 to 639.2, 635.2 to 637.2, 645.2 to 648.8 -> 0.07 nm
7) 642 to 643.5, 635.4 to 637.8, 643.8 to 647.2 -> 0.05 nm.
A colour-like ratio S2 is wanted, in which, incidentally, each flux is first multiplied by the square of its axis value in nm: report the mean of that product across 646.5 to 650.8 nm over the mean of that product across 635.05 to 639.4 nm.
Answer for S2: 0.85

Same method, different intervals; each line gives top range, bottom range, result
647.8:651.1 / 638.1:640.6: 0.91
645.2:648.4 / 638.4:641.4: 0.92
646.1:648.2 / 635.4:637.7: 0.83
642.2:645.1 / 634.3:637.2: 0.85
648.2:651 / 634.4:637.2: 0.79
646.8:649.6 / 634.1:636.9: 0.81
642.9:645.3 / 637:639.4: 0.96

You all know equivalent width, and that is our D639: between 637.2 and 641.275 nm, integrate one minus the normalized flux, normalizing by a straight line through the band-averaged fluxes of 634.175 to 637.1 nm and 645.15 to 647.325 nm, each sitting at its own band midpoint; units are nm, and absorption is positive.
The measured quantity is 0.20 nm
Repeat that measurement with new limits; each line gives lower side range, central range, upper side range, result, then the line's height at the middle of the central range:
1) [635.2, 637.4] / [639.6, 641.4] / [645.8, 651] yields 0.12 nm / 4.34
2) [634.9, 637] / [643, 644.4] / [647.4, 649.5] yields 0.04 nm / 4.12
